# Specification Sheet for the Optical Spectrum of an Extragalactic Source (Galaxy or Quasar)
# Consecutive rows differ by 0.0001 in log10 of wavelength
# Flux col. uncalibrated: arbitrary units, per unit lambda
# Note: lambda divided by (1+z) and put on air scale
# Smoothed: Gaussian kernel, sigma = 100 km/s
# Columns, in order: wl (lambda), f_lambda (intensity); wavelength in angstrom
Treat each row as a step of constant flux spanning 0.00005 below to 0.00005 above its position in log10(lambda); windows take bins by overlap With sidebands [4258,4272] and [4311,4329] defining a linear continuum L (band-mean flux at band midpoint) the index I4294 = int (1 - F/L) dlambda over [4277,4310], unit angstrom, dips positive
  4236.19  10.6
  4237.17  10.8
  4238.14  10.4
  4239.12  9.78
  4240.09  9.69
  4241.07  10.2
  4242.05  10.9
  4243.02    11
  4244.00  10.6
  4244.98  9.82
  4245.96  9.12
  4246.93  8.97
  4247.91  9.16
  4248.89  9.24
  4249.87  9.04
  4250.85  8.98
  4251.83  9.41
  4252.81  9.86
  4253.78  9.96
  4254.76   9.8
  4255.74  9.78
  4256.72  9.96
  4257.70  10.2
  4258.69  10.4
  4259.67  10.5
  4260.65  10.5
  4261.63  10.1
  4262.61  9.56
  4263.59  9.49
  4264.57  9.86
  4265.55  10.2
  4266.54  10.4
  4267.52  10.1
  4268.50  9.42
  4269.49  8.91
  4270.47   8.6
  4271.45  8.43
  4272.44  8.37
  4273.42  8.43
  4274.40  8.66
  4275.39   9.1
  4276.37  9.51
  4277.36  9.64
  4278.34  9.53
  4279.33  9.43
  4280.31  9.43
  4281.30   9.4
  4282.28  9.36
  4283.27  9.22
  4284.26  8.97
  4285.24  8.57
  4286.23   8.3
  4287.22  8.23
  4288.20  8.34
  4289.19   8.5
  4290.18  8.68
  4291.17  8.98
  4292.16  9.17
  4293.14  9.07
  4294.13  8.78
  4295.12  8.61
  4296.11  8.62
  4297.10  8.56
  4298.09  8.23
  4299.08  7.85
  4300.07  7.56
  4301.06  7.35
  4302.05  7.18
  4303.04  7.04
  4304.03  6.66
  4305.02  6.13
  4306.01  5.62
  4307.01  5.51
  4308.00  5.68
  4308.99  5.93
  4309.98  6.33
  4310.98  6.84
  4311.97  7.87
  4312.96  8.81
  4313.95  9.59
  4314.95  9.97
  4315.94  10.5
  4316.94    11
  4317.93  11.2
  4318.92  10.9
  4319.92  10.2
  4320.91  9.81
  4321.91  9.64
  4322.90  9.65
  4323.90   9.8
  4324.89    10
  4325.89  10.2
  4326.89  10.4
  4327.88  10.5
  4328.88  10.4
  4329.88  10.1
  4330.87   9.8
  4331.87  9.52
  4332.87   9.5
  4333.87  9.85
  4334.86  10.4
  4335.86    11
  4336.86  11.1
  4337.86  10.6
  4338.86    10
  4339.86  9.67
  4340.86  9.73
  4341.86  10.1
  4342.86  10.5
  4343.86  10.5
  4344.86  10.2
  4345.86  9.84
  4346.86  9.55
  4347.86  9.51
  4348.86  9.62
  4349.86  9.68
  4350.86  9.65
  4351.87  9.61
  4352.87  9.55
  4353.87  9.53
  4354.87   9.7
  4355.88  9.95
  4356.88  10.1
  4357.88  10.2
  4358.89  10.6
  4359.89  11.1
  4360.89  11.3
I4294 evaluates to 5.9 angstrom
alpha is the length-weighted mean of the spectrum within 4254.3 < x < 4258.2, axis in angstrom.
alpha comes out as 9.91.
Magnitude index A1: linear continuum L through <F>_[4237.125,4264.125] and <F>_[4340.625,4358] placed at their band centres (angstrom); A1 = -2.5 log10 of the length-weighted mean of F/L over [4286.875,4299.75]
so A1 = 0.15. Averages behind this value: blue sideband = 9.89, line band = 8.58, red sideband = 9.86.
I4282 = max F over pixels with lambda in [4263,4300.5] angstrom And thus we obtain 10.4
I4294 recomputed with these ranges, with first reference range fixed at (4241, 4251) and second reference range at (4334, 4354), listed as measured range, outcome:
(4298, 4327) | 4.40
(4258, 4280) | 0.65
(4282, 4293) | 1.23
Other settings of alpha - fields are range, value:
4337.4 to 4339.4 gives 10.3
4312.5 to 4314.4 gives 9.21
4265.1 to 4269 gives 10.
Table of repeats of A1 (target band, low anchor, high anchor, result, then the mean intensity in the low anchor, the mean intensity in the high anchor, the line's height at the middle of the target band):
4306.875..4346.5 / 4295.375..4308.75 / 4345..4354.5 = -0.15 mag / 7.08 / 9.64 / 8.4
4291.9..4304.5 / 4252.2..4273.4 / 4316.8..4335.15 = 0.23 mag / 9.7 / 10.1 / 9.95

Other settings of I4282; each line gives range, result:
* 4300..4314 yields 9.59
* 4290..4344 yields 11.2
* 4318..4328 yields 10.9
